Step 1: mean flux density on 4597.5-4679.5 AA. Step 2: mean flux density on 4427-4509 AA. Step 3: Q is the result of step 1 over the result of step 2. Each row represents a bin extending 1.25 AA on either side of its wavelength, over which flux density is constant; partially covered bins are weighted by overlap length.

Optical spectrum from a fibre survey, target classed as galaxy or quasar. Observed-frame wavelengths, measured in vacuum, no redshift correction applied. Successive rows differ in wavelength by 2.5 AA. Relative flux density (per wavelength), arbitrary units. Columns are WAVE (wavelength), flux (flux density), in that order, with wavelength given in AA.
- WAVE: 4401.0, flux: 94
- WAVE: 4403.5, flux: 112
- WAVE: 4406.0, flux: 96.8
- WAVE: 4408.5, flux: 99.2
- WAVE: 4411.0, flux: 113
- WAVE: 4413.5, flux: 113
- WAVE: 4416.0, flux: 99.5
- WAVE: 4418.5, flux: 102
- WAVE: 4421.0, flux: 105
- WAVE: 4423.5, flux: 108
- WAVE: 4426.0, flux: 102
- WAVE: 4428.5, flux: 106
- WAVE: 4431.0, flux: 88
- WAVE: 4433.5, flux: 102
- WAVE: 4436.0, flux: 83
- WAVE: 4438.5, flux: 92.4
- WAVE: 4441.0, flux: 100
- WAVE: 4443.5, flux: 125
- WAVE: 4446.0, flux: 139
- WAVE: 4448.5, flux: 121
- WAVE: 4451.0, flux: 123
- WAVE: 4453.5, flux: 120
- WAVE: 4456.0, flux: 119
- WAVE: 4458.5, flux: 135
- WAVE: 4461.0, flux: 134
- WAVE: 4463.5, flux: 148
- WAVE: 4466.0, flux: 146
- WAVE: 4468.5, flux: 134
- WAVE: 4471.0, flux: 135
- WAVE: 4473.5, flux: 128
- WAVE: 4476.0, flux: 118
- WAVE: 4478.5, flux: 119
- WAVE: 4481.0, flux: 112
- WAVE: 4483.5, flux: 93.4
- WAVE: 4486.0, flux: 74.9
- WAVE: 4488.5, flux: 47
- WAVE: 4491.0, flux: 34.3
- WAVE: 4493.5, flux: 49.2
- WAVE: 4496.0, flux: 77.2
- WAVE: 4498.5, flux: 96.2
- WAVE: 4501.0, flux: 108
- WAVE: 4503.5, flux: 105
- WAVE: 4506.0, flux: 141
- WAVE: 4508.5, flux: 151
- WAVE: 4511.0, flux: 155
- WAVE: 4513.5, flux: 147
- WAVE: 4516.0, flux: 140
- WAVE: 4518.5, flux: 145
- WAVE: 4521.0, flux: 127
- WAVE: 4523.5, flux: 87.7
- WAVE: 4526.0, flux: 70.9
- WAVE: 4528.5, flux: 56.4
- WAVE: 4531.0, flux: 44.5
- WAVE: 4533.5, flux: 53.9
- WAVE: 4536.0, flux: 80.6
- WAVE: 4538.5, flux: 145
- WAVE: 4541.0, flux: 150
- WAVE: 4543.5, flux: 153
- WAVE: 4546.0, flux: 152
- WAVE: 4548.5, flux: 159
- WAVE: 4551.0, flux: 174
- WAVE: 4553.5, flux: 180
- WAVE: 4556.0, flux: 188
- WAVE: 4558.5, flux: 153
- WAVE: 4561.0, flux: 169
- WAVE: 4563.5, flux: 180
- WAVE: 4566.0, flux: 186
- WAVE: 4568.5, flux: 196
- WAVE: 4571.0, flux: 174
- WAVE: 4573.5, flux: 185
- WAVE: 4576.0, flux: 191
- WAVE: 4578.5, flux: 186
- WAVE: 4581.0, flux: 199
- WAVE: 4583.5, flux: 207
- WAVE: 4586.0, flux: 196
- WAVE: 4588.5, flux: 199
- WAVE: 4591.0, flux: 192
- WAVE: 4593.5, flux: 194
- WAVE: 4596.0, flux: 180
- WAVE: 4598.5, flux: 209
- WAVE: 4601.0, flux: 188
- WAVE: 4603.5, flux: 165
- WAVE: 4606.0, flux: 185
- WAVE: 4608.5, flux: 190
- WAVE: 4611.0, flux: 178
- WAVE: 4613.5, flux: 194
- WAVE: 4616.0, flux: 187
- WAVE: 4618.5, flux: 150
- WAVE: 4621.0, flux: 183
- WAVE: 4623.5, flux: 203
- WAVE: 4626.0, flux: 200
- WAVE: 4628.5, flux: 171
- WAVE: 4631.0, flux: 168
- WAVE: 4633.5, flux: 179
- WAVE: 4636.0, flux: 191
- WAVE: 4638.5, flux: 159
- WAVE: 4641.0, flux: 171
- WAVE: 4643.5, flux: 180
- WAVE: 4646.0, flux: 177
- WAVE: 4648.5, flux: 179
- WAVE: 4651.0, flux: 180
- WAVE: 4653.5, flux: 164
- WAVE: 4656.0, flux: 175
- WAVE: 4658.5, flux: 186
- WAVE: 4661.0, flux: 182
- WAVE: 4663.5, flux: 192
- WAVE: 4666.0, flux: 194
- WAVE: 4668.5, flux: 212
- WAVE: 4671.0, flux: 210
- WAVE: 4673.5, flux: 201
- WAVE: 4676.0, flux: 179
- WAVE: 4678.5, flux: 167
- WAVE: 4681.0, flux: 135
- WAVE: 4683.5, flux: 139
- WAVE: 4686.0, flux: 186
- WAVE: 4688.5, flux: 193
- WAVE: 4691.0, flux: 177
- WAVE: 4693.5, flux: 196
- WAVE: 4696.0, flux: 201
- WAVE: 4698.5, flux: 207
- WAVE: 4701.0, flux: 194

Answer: 1.68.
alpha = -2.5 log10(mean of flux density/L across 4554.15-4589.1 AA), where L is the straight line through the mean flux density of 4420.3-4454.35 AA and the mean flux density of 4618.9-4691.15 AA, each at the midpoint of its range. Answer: -0.21 mag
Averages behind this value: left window 108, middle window 186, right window 180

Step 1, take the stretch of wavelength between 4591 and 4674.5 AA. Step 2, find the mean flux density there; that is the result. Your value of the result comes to 184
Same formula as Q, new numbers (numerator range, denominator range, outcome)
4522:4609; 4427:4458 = 1.45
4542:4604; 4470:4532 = 1.78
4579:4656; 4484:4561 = 1.59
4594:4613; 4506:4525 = 1.37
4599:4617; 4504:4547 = 1.58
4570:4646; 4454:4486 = 1.49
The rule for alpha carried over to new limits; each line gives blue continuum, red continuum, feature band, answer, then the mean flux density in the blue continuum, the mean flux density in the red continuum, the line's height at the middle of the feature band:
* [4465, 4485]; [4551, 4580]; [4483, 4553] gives 0.360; 122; 181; 150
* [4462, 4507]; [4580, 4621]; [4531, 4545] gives 0.283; 104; 188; 143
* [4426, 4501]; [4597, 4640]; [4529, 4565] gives 0.065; 107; 182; 147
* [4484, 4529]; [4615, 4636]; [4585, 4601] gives -0.219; 101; 181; 159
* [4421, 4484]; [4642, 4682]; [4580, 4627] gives -0.156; 117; 182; 164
